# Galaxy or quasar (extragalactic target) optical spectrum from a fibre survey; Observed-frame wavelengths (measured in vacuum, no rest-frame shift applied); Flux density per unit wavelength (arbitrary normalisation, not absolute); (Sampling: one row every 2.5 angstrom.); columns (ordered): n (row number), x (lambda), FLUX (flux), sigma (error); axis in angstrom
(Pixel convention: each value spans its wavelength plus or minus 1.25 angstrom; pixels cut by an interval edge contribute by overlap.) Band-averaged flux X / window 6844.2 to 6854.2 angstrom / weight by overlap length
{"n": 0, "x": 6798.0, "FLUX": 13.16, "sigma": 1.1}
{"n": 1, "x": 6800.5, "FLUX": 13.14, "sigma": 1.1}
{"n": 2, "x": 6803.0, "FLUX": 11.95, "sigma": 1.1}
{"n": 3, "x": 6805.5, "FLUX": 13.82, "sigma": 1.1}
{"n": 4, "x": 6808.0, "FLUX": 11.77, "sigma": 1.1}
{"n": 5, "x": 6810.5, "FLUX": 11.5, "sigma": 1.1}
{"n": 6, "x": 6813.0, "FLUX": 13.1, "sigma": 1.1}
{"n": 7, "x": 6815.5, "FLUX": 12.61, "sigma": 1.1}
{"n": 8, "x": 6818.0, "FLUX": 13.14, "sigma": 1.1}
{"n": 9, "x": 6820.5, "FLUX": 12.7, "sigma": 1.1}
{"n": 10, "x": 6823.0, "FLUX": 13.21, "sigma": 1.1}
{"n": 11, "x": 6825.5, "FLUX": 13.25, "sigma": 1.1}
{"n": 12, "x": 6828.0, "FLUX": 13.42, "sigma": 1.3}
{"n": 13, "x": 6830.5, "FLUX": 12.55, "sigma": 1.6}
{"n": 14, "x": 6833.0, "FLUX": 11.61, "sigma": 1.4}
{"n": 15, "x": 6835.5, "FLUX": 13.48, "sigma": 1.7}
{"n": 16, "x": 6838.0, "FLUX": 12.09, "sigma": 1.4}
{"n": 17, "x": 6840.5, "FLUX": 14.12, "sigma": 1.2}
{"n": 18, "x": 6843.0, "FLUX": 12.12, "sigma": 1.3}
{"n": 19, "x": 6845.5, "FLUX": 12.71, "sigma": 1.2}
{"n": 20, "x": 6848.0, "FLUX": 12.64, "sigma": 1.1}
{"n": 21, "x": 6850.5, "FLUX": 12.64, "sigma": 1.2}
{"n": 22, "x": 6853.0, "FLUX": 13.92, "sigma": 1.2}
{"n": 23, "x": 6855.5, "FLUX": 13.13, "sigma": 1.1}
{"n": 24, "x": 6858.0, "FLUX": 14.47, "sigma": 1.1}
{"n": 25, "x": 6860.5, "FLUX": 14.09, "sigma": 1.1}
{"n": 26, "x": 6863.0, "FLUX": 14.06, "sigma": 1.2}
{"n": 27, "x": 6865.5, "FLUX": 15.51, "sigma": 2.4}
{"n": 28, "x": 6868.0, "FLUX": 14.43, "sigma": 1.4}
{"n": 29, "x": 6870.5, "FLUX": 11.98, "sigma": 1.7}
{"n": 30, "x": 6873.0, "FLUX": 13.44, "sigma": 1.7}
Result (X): 13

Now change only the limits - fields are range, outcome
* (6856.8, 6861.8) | 14.3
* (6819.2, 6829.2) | 13.1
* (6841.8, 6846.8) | 12.4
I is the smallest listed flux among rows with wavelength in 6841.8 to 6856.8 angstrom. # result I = 12.12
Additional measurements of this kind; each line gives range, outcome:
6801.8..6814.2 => 11.5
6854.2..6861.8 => 13.13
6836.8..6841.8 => 12.09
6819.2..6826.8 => 12.7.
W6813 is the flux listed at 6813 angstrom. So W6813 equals 13.1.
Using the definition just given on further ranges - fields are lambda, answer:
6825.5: 13.25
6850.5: 12.64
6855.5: 13.13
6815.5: 12.61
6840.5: 14.12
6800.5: 13.14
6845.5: 12.71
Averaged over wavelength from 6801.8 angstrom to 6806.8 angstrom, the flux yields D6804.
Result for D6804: 12.9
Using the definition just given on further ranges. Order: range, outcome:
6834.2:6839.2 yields 12.8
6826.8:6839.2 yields 12.6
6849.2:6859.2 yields 13.5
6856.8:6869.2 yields 14.5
